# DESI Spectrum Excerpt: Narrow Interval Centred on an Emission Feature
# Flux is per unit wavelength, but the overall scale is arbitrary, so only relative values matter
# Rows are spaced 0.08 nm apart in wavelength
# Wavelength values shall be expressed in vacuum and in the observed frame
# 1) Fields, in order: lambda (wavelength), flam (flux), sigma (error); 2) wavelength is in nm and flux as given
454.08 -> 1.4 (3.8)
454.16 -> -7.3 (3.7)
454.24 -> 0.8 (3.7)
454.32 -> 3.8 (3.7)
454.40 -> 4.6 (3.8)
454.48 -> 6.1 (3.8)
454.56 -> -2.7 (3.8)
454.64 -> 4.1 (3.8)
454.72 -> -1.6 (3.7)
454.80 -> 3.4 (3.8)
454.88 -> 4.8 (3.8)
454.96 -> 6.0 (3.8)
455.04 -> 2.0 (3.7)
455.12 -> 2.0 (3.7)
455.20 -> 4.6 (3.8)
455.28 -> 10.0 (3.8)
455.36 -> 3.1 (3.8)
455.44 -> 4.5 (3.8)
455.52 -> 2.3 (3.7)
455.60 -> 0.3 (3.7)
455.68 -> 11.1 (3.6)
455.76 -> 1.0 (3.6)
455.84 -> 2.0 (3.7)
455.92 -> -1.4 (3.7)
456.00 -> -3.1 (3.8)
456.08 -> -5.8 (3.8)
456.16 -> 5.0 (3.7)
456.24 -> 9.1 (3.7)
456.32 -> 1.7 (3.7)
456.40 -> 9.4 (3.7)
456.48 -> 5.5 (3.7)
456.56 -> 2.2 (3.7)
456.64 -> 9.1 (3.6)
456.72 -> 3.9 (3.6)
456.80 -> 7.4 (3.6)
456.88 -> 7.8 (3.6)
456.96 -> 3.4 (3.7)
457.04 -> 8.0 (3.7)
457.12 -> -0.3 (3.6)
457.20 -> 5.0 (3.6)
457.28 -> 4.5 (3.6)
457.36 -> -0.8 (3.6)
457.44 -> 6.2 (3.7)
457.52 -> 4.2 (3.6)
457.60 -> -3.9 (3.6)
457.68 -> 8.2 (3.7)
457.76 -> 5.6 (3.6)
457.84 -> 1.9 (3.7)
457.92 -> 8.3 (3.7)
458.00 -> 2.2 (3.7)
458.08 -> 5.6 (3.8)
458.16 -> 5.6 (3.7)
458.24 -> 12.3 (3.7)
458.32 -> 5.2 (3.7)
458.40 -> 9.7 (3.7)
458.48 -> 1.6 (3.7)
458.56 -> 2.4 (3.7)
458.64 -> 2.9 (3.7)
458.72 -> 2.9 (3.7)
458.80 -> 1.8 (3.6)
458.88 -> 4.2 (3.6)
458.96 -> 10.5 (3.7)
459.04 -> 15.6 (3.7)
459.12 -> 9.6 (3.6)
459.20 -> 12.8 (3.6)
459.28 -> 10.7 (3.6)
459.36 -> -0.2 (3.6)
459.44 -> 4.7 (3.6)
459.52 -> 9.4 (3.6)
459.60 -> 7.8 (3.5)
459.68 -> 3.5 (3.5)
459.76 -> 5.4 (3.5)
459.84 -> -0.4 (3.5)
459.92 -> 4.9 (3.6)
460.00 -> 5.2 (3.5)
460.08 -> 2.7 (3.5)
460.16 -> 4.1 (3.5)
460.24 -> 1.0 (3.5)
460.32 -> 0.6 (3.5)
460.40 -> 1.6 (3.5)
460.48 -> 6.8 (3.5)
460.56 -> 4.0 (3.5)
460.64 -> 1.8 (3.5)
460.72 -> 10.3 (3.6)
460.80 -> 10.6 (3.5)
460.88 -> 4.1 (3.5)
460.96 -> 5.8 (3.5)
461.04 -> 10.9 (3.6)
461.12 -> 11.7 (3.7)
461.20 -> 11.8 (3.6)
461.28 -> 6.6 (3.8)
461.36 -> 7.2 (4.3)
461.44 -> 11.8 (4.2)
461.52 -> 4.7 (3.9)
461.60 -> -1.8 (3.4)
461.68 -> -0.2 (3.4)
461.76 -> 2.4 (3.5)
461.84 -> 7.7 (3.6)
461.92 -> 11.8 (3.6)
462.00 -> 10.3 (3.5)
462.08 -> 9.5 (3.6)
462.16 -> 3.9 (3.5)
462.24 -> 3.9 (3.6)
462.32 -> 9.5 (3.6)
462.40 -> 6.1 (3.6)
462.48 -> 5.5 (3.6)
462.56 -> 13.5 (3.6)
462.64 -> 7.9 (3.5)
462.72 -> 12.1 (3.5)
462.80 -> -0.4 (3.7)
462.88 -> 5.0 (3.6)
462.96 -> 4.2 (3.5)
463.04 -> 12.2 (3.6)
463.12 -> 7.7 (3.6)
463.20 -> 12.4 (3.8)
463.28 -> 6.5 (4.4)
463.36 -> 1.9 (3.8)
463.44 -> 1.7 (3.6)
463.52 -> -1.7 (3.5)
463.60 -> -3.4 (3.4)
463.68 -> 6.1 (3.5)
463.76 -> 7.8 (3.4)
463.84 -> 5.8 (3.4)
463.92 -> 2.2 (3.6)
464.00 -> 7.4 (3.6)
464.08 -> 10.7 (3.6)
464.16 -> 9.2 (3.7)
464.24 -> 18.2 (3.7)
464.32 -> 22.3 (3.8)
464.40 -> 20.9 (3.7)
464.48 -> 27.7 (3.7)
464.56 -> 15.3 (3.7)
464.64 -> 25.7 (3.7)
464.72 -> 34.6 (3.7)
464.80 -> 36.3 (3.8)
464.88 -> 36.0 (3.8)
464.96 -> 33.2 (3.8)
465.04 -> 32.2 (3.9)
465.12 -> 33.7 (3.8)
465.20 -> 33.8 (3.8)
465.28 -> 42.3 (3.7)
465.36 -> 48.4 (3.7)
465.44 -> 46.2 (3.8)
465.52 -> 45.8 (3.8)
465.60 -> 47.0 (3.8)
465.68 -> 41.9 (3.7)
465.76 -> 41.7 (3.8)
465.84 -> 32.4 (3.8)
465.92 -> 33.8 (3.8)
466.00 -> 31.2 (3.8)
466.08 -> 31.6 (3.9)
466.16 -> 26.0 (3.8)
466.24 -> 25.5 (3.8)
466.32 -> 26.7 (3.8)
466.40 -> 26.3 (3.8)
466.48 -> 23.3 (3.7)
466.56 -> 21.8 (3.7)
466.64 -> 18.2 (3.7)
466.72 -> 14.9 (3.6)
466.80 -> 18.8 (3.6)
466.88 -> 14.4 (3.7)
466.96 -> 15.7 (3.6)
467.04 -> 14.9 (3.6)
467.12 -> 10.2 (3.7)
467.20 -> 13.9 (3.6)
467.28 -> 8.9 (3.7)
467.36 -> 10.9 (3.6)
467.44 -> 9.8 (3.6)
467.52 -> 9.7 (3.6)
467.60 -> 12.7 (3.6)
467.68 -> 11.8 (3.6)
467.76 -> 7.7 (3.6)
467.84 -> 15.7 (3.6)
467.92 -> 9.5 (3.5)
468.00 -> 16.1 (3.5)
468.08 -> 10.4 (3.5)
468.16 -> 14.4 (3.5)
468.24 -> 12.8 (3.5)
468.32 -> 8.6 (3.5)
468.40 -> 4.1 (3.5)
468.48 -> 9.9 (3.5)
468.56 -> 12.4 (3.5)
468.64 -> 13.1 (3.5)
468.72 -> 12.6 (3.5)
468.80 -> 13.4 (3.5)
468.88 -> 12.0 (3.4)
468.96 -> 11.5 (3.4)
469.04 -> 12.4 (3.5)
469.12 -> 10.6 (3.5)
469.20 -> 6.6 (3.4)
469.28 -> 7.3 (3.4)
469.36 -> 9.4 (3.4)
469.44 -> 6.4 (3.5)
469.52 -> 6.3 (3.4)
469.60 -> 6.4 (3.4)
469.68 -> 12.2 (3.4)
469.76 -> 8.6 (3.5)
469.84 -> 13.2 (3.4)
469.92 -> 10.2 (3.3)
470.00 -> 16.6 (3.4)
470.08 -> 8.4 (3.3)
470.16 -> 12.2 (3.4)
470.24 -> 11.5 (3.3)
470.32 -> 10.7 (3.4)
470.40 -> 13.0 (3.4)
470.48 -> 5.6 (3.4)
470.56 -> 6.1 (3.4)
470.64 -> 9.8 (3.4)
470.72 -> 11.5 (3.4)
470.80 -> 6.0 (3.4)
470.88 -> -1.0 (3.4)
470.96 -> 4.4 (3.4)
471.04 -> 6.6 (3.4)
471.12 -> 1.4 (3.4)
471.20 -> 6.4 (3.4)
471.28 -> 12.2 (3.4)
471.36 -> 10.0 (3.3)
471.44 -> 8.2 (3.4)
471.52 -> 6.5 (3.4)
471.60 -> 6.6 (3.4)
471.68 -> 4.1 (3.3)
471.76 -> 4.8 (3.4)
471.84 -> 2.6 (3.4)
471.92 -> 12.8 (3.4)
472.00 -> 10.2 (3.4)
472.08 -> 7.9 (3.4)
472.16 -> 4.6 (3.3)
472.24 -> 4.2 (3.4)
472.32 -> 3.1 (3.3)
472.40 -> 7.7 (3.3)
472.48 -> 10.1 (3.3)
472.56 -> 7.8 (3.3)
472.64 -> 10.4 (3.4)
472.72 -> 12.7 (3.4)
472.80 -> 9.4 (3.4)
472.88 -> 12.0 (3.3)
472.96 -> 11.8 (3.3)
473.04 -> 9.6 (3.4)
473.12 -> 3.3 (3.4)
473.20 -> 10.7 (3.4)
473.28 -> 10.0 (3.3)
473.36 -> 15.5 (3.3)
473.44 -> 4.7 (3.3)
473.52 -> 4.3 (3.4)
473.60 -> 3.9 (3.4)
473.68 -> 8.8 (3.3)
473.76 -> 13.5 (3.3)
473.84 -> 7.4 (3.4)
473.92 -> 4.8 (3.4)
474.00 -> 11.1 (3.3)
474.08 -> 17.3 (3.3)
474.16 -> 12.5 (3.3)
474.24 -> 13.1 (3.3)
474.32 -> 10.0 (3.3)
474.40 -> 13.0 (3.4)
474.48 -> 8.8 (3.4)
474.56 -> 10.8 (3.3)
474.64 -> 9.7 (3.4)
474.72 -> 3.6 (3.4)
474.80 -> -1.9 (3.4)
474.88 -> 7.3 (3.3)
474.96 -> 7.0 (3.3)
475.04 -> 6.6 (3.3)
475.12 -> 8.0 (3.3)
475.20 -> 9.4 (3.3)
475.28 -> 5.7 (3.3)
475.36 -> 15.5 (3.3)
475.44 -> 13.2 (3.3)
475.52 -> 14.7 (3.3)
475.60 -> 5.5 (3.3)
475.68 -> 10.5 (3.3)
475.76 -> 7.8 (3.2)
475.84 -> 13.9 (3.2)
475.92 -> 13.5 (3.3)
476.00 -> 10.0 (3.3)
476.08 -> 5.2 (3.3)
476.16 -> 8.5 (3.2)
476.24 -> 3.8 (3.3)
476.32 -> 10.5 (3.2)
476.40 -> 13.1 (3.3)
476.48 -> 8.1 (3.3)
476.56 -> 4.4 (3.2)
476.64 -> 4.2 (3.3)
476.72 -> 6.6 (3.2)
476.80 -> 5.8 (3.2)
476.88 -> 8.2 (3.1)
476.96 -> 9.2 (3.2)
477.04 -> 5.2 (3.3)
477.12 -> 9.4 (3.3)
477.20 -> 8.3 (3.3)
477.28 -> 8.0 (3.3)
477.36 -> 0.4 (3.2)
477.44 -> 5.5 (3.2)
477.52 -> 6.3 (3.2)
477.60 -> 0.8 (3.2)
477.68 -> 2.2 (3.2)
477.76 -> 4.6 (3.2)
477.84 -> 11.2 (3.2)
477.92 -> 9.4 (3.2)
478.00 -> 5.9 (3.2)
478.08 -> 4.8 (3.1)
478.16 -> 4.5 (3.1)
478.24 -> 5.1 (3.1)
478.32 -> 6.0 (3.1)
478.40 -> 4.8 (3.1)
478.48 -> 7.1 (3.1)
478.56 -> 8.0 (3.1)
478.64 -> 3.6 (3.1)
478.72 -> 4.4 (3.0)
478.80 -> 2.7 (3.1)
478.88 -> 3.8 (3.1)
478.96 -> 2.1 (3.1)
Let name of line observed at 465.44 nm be Lyman alpha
